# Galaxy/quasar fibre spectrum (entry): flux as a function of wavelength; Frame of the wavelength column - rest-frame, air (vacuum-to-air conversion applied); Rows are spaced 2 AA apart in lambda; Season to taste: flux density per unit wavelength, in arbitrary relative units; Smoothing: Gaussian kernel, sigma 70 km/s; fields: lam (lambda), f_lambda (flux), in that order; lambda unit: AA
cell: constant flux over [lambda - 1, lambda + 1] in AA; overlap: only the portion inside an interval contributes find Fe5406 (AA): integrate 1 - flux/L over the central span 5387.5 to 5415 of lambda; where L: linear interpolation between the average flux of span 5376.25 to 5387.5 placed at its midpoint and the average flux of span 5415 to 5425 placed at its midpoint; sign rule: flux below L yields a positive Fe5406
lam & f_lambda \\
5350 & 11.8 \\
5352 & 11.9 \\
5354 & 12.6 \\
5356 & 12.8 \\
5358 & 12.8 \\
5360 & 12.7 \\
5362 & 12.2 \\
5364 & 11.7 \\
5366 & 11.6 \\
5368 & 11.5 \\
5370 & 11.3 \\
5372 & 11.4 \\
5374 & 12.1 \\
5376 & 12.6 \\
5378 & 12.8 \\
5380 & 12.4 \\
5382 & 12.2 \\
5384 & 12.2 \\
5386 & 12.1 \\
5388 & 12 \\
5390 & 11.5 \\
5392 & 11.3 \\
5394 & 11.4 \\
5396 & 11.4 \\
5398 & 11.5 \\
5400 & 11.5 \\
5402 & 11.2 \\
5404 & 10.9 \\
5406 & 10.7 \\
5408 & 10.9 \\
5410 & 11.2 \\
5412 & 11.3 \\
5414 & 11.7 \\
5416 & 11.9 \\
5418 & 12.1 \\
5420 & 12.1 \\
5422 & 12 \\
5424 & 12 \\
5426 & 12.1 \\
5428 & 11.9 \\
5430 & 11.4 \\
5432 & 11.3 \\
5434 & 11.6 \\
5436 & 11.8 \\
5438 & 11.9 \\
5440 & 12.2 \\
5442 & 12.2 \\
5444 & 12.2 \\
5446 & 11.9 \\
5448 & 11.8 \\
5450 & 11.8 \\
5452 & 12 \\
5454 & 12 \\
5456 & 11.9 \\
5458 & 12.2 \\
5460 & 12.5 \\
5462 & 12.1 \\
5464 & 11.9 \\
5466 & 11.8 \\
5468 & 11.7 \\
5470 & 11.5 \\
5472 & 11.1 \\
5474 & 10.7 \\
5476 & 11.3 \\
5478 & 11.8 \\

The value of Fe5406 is 1.96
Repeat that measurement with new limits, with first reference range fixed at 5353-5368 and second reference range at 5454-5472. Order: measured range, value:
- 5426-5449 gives 0.3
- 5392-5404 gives 0.8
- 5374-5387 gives -0.2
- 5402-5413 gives 1.0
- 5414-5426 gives 0.1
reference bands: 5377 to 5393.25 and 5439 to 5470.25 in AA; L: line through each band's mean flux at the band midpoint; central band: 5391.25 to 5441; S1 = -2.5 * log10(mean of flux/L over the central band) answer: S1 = 0.042 mag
